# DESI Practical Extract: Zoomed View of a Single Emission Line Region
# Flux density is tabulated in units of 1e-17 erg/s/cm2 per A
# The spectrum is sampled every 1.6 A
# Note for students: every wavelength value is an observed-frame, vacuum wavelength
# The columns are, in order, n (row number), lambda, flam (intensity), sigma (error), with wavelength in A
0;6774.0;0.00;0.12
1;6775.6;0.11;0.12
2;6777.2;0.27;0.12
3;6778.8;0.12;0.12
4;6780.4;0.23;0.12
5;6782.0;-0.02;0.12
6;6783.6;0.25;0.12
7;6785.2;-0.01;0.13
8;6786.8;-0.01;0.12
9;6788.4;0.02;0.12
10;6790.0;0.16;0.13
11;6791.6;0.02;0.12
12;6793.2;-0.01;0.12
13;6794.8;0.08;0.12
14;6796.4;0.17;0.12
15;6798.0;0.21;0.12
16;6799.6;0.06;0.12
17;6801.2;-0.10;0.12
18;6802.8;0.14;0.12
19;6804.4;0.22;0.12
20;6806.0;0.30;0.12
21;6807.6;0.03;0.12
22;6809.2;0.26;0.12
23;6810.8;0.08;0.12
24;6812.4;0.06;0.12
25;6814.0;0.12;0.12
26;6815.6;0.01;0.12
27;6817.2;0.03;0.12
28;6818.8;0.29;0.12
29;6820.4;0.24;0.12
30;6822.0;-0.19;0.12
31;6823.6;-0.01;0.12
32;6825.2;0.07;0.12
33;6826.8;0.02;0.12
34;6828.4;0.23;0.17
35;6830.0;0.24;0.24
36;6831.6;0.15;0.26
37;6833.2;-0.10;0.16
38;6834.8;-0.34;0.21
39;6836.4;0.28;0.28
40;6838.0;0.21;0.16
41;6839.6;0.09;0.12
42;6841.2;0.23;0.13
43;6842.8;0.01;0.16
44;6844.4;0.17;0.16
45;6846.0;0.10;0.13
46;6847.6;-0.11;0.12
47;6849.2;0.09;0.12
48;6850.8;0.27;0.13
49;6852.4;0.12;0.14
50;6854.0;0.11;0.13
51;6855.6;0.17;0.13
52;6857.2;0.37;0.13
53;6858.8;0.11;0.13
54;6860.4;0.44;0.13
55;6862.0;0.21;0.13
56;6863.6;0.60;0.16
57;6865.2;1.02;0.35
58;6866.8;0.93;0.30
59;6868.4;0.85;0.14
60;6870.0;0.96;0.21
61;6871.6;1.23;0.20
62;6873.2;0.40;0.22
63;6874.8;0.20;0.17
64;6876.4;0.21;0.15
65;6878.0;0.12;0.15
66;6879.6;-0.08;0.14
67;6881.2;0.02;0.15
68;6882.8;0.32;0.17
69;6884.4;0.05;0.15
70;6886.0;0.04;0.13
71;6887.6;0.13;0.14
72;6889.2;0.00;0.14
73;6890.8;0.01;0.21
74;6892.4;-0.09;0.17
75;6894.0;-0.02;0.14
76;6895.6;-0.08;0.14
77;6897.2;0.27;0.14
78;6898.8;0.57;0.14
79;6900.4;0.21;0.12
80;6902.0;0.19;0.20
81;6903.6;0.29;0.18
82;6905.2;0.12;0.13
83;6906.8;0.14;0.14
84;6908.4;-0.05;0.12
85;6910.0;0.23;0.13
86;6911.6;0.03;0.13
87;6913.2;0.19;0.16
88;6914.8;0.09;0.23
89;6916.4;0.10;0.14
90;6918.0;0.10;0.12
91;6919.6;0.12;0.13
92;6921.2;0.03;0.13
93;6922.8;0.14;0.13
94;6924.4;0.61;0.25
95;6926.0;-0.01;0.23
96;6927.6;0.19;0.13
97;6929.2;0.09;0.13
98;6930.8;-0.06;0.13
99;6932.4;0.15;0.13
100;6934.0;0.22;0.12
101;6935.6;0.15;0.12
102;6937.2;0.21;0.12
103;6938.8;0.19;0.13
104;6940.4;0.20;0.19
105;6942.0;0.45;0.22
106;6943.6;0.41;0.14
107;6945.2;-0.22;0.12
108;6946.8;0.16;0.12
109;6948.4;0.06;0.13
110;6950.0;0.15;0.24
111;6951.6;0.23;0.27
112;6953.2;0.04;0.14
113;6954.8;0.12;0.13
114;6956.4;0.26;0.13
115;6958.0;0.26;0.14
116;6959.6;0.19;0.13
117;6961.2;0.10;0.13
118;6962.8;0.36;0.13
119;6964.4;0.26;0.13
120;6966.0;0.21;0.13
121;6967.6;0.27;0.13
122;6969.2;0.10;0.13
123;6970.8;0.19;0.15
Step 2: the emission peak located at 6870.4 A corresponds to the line [O II]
